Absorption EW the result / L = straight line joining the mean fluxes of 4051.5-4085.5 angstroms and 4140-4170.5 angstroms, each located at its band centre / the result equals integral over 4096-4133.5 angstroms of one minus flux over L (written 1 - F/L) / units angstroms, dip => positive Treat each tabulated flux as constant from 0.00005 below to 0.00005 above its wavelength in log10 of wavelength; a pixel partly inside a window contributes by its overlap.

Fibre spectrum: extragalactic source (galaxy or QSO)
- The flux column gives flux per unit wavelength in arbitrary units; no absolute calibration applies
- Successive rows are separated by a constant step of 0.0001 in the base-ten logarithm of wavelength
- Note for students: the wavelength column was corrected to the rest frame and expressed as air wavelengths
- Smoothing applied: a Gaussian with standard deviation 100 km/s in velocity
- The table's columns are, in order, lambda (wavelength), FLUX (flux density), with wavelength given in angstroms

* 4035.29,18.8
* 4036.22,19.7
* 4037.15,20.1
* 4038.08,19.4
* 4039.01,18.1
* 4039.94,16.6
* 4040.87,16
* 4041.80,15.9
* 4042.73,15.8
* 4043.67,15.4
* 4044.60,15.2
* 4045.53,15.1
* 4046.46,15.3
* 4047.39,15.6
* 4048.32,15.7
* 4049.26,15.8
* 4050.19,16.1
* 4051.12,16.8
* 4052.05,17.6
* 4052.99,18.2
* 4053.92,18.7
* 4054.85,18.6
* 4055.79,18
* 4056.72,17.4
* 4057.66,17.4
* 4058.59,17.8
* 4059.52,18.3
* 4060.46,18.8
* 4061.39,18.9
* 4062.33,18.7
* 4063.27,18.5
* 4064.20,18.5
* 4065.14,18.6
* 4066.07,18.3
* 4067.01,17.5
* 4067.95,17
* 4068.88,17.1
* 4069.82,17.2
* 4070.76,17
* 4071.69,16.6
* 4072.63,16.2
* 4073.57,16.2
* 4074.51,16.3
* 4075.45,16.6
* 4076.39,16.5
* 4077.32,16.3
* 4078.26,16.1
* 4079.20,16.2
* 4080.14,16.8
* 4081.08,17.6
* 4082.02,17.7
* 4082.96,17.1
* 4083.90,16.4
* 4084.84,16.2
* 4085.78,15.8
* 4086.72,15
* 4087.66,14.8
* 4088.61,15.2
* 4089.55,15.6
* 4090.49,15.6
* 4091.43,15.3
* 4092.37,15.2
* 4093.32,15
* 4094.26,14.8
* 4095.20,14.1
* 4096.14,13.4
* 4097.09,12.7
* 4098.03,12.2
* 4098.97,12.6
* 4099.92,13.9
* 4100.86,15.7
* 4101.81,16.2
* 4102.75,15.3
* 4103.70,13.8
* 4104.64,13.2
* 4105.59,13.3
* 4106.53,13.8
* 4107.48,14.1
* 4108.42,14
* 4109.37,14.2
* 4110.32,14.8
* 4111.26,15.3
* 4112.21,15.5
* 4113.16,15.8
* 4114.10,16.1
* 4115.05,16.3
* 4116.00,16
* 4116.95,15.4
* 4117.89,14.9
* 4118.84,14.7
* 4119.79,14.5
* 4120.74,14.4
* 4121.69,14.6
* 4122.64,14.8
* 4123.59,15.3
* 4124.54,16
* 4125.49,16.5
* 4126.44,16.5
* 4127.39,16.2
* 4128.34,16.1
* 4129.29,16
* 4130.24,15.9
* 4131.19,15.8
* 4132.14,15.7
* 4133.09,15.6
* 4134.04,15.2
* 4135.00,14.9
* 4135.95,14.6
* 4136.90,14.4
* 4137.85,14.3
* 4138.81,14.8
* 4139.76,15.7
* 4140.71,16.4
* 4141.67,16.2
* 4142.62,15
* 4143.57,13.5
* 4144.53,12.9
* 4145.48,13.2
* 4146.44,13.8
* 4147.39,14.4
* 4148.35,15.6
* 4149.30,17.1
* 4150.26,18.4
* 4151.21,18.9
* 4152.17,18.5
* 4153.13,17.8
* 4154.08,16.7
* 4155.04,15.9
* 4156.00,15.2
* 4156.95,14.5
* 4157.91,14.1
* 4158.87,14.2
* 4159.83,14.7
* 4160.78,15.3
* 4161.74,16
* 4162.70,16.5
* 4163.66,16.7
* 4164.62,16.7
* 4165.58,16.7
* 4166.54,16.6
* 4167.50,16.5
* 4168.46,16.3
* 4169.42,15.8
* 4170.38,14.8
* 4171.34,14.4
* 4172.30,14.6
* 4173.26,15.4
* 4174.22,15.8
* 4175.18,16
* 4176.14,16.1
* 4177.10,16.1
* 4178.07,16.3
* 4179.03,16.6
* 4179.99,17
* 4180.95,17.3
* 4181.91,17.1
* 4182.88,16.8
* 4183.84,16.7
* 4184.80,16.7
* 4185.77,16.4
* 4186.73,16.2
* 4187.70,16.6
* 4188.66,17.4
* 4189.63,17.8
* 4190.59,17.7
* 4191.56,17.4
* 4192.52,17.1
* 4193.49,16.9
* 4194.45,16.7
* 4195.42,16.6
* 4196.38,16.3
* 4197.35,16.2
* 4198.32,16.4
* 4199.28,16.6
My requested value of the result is 3.60 angstroms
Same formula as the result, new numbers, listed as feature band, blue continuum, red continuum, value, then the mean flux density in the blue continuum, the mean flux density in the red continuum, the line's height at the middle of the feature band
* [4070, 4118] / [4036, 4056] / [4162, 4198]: 4.1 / 16.9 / 16.4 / 16.8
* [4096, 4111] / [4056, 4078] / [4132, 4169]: 2.4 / 17.5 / 15.6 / 16.7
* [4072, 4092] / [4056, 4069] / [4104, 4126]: 0.9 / 18.1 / 14.9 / 16.9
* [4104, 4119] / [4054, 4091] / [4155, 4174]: 1.4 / 17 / 15.5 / 16.4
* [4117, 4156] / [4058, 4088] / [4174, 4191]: 3.1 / 17.1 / 16.7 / 16.9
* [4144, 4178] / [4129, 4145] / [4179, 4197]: 0.4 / 15.1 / 16.9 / 16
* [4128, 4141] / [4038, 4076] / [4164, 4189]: 0.9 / 17.1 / 16.3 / 16.6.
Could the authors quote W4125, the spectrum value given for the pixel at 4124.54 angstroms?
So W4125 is 16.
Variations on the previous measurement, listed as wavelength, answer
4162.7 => 16.5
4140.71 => 16.4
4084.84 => 16.2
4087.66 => 14.8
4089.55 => 15.6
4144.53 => 12.9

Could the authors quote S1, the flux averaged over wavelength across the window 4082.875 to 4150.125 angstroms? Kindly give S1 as 15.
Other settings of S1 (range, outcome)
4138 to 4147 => 14.6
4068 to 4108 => 15.4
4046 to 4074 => 17.4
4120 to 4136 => 15.5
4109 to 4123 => 15.2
